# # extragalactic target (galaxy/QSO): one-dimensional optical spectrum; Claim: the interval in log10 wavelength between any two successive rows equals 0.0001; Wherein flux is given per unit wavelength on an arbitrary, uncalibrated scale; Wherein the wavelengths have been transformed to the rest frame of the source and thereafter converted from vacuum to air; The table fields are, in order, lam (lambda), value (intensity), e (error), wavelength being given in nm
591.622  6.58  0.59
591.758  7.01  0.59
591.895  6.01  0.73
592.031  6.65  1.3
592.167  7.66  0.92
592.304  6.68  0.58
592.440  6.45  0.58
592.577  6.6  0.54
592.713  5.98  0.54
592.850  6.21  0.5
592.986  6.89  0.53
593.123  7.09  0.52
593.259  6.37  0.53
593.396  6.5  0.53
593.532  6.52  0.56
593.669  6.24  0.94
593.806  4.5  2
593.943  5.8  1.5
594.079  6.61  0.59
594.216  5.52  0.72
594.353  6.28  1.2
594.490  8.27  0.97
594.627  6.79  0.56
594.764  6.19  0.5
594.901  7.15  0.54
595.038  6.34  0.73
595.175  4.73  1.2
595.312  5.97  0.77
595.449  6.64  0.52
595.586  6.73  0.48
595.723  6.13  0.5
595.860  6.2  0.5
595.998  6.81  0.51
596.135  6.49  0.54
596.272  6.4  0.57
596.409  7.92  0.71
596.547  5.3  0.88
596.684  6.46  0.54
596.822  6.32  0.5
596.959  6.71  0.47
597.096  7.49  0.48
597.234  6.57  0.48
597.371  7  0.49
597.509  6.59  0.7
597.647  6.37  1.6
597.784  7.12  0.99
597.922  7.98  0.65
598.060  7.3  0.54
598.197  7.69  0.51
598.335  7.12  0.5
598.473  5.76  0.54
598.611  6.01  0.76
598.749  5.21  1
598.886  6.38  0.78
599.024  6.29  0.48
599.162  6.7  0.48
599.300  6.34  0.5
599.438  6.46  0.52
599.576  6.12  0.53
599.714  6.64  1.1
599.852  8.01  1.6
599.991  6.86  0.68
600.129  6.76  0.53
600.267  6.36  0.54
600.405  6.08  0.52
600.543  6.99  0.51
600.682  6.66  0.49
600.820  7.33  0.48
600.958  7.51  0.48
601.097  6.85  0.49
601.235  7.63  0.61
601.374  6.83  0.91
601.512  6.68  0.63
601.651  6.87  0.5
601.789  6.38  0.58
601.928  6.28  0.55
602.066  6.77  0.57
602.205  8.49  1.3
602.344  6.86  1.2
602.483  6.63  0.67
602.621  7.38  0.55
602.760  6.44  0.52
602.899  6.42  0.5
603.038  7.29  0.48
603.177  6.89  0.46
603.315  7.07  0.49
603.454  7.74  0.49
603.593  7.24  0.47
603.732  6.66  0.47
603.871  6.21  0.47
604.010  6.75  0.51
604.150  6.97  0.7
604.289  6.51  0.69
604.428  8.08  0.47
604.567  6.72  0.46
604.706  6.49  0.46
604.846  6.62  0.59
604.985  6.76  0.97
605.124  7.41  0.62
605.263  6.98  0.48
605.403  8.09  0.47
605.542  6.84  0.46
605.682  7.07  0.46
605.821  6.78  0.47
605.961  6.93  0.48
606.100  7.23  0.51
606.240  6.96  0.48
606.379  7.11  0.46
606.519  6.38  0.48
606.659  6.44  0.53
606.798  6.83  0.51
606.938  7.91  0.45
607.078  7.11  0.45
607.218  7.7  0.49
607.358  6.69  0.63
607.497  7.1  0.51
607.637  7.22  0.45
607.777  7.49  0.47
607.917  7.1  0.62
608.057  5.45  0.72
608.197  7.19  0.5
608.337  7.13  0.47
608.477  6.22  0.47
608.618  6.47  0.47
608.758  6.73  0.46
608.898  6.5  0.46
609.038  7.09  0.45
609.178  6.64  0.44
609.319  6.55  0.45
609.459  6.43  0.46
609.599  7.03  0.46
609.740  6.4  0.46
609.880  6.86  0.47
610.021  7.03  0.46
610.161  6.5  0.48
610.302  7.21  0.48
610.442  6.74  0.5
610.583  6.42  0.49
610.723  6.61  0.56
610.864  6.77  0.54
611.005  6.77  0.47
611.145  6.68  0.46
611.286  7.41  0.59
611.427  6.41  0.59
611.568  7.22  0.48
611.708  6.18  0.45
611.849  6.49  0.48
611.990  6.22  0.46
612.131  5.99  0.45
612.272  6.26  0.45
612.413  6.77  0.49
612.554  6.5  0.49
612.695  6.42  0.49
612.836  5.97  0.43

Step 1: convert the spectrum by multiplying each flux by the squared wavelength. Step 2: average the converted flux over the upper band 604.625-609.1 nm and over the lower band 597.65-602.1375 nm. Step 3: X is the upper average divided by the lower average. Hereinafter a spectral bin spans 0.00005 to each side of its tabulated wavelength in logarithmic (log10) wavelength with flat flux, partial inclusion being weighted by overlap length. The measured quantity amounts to 1.1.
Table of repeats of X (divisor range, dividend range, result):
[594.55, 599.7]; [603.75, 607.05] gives 1.09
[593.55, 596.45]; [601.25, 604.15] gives 1.12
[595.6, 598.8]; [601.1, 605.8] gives 1.07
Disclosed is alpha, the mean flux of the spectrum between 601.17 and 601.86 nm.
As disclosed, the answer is 6.87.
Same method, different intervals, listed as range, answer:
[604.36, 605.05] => 6.93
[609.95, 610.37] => 6.9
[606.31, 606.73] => 6.64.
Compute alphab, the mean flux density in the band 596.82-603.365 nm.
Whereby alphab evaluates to 6.81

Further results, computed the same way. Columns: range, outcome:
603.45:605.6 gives 6.98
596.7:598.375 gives 7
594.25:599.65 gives 6.57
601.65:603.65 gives 6.99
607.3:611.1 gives 6.75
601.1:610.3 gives 6.91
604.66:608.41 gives 7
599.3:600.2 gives 6.77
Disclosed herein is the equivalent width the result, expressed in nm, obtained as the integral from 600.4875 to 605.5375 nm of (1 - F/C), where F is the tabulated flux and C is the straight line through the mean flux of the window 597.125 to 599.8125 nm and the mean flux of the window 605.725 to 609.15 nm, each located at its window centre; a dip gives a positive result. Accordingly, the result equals -0.16 nm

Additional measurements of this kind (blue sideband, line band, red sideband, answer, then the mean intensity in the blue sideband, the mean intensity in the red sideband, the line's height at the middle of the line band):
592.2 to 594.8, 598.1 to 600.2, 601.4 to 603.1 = 0.04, 6.41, 6.87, 6.71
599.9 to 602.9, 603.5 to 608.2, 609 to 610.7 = -0.12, 6.88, 6.73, 6.8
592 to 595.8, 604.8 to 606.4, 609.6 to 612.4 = -0.12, 6.41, 6.65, 6.57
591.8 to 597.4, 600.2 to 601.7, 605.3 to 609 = -0.04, 6.47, 6.95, 6.71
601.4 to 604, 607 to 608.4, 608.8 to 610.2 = -0.05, 6.9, 6.71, 6.76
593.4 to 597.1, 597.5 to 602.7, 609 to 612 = -0.25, 6.37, 6.72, 6.48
